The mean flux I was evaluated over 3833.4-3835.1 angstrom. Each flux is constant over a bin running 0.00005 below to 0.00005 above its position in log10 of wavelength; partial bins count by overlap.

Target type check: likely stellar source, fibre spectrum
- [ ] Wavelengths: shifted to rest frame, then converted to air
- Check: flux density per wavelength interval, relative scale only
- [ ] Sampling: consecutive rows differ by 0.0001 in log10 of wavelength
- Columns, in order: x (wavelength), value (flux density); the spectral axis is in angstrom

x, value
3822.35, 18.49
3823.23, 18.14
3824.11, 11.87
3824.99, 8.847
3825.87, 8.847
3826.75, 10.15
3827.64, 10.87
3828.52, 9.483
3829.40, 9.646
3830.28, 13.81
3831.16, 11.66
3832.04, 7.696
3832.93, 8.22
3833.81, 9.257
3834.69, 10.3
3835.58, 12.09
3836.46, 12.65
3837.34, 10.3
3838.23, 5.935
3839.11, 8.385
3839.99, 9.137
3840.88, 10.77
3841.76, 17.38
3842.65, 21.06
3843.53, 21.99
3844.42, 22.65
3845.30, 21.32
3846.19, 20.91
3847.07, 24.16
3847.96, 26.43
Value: 9.8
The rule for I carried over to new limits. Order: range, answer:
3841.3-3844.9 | 20.7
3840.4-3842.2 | 14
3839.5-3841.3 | 9.89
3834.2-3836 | 11.1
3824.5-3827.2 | 9.31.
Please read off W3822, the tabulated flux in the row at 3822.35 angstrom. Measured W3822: 18.49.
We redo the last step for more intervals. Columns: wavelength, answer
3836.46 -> 12.65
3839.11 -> 8.385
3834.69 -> 10.3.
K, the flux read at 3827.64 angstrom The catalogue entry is 10.87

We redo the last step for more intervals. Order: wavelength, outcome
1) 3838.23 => 5.935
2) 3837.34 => 10.3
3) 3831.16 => 11.66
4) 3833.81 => 9.257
